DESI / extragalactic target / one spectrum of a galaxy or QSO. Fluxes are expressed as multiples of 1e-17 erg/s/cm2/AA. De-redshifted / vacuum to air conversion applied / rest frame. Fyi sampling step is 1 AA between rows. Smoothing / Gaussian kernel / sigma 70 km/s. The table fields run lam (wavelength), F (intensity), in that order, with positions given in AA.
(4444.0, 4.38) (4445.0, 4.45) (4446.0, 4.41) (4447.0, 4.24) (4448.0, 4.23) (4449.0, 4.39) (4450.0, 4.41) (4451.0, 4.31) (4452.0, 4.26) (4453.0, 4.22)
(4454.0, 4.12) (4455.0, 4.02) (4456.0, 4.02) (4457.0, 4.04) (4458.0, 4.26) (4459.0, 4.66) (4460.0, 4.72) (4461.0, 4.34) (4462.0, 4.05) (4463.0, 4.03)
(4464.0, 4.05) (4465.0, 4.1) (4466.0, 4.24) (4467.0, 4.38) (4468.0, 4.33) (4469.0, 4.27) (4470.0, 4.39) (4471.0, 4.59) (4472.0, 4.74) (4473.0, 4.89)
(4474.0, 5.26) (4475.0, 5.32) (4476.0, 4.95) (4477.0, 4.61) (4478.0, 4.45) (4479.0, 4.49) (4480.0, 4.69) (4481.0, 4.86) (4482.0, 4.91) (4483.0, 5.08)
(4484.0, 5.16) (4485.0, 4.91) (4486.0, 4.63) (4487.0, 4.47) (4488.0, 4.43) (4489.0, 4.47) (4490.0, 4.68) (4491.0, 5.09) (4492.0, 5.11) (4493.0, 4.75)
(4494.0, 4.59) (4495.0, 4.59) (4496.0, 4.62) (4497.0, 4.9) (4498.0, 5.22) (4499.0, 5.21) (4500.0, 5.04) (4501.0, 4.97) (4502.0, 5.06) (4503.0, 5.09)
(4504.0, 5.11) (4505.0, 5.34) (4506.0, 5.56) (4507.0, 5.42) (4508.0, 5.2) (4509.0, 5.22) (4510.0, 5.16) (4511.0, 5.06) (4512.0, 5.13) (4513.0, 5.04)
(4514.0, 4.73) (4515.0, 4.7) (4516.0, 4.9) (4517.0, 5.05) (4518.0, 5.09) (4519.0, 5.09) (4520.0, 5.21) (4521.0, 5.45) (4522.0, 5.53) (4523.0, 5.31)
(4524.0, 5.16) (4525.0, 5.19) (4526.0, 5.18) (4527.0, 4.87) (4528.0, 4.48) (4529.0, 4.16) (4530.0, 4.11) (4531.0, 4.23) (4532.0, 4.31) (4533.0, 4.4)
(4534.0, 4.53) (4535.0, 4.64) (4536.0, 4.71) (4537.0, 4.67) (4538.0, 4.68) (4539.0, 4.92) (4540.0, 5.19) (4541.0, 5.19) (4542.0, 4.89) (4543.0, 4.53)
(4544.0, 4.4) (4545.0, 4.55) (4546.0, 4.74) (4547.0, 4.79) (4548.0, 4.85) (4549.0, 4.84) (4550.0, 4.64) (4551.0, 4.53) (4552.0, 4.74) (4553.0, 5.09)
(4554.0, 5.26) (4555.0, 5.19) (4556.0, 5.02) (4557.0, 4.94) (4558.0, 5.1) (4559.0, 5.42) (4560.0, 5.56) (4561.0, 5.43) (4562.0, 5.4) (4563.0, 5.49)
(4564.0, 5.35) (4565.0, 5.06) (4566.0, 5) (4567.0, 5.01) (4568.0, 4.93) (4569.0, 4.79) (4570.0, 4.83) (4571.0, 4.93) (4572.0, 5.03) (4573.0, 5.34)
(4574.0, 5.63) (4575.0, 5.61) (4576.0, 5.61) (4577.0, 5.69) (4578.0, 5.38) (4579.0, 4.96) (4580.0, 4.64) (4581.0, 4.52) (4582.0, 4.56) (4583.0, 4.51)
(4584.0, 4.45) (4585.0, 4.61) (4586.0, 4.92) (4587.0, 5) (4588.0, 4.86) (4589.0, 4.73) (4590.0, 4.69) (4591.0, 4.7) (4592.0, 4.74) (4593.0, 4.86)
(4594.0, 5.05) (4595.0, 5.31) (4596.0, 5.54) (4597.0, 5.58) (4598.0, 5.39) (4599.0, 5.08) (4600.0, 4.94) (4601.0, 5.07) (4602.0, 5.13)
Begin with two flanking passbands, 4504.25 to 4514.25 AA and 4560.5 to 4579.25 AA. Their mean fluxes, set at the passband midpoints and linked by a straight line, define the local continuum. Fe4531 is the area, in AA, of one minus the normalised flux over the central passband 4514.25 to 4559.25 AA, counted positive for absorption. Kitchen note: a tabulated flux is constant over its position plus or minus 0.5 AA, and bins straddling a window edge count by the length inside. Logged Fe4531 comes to 3.1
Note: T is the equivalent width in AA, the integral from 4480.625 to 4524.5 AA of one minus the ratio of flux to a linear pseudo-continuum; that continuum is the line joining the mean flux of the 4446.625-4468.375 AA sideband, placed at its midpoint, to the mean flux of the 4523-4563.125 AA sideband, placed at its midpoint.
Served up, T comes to -4.2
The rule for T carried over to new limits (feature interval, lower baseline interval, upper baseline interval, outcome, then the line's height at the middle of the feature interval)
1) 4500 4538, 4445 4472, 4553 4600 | -2.1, 4.69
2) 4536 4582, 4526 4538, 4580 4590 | -4.3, 4.59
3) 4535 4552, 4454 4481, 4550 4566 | 1.0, 5.04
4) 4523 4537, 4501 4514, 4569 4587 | 1.3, 5.12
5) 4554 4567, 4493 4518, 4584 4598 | -0.6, 4.99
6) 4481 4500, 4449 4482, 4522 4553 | -1.2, 4.55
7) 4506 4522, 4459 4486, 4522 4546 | -1.5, 4.69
